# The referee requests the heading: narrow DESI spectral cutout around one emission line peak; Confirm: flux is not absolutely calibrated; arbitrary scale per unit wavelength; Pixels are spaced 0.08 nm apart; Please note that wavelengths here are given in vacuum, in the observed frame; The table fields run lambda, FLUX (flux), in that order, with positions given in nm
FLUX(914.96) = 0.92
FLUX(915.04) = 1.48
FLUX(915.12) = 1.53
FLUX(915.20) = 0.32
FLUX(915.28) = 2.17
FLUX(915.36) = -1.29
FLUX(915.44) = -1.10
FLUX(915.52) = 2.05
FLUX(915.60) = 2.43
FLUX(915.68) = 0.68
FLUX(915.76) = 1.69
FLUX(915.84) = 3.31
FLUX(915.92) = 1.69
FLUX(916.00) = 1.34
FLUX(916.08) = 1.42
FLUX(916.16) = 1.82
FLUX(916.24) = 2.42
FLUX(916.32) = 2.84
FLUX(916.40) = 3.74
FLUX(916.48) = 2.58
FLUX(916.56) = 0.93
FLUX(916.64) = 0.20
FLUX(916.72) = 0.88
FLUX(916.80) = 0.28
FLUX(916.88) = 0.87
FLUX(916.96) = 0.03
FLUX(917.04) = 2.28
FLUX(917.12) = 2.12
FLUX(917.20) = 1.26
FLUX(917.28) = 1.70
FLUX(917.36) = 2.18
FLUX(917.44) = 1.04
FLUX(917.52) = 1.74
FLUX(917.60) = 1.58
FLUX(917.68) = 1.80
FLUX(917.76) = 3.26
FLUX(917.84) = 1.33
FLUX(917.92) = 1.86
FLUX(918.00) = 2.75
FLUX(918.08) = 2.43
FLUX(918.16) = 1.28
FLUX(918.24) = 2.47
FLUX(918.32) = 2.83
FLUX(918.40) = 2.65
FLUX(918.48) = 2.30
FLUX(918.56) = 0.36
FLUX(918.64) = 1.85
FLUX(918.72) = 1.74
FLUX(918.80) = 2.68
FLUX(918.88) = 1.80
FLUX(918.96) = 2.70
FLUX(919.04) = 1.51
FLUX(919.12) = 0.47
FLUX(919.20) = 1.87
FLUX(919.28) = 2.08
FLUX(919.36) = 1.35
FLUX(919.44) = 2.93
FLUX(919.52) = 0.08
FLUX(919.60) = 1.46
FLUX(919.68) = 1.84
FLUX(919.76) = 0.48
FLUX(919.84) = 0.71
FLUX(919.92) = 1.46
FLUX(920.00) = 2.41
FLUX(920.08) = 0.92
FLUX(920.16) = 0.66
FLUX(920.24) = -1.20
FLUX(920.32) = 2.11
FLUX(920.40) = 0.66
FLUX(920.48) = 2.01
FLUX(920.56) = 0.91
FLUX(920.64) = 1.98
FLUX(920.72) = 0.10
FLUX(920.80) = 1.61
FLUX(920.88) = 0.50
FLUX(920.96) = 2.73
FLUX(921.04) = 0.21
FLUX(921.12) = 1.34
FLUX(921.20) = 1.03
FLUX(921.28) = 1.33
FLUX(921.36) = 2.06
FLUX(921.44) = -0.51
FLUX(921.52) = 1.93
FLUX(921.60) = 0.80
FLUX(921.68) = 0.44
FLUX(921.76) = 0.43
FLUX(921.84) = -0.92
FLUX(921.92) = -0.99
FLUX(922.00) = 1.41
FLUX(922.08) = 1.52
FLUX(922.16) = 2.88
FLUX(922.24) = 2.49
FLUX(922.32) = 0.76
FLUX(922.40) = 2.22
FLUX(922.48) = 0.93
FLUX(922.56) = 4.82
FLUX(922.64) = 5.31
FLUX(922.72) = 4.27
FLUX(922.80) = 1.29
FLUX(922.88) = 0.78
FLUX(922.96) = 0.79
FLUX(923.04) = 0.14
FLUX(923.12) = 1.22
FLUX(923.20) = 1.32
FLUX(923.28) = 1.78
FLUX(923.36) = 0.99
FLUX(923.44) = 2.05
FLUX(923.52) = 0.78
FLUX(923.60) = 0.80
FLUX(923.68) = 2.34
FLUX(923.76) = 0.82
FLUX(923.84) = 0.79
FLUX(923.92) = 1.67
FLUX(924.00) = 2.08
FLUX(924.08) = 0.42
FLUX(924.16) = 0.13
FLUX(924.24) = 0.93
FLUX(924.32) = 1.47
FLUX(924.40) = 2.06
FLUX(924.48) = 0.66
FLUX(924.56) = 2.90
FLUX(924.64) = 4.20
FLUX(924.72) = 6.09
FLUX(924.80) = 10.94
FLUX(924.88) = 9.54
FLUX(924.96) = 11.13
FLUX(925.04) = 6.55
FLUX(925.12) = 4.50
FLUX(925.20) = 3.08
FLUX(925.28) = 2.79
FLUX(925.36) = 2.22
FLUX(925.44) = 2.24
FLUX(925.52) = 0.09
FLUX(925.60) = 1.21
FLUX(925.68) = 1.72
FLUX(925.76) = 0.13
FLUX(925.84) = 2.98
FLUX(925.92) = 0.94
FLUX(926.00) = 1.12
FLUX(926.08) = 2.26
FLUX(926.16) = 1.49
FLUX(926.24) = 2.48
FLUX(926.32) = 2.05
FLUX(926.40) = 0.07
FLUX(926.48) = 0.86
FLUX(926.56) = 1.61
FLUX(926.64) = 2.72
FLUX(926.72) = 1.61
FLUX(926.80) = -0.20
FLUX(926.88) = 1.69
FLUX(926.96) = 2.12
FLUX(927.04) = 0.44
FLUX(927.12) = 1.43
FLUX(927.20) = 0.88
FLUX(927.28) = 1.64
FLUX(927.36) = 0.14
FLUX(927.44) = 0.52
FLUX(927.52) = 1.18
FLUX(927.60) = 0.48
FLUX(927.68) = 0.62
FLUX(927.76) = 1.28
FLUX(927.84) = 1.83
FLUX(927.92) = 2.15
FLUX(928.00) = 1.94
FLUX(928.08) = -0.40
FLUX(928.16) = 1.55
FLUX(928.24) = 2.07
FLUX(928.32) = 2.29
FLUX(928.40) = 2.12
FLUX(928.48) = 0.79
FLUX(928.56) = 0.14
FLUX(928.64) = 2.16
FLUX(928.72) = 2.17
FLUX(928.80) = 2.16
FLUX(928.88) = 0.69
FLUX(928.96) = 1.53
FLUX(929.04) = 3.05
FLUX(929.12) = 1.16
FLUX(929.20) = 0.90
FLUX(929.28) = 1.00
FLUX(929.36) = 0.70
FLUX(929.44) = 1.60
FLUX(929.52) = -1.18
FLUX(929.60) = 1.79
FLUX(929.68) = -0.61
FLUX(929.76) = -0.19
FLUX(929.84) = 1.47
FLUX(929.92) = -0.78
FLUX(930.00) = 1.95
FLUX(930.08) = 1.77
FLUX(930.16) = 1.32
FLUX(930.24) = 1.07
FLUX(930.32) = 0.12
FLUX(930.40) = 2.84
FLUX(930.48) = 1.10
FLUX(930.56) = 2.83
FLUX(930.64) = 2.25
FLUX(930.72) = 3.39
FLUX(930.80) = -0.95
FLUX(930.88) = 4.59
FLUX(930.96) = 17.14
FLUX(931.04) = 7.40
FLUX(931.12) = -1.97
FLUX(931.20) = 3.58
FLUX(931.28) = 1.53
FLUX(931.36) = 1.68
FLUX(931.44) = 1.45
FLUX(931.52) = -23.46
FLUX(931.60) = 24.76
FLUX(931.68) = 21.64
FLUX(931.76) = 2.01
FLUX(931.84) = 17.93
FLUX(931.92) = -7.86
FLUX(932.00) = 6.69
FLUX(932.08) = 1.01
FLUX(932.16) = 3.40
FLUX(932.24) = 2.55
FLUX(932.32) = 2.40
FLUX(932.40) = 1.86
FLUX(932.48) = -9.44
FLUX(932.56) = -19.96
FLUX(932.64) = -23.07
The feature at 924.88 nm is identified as Hbeta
